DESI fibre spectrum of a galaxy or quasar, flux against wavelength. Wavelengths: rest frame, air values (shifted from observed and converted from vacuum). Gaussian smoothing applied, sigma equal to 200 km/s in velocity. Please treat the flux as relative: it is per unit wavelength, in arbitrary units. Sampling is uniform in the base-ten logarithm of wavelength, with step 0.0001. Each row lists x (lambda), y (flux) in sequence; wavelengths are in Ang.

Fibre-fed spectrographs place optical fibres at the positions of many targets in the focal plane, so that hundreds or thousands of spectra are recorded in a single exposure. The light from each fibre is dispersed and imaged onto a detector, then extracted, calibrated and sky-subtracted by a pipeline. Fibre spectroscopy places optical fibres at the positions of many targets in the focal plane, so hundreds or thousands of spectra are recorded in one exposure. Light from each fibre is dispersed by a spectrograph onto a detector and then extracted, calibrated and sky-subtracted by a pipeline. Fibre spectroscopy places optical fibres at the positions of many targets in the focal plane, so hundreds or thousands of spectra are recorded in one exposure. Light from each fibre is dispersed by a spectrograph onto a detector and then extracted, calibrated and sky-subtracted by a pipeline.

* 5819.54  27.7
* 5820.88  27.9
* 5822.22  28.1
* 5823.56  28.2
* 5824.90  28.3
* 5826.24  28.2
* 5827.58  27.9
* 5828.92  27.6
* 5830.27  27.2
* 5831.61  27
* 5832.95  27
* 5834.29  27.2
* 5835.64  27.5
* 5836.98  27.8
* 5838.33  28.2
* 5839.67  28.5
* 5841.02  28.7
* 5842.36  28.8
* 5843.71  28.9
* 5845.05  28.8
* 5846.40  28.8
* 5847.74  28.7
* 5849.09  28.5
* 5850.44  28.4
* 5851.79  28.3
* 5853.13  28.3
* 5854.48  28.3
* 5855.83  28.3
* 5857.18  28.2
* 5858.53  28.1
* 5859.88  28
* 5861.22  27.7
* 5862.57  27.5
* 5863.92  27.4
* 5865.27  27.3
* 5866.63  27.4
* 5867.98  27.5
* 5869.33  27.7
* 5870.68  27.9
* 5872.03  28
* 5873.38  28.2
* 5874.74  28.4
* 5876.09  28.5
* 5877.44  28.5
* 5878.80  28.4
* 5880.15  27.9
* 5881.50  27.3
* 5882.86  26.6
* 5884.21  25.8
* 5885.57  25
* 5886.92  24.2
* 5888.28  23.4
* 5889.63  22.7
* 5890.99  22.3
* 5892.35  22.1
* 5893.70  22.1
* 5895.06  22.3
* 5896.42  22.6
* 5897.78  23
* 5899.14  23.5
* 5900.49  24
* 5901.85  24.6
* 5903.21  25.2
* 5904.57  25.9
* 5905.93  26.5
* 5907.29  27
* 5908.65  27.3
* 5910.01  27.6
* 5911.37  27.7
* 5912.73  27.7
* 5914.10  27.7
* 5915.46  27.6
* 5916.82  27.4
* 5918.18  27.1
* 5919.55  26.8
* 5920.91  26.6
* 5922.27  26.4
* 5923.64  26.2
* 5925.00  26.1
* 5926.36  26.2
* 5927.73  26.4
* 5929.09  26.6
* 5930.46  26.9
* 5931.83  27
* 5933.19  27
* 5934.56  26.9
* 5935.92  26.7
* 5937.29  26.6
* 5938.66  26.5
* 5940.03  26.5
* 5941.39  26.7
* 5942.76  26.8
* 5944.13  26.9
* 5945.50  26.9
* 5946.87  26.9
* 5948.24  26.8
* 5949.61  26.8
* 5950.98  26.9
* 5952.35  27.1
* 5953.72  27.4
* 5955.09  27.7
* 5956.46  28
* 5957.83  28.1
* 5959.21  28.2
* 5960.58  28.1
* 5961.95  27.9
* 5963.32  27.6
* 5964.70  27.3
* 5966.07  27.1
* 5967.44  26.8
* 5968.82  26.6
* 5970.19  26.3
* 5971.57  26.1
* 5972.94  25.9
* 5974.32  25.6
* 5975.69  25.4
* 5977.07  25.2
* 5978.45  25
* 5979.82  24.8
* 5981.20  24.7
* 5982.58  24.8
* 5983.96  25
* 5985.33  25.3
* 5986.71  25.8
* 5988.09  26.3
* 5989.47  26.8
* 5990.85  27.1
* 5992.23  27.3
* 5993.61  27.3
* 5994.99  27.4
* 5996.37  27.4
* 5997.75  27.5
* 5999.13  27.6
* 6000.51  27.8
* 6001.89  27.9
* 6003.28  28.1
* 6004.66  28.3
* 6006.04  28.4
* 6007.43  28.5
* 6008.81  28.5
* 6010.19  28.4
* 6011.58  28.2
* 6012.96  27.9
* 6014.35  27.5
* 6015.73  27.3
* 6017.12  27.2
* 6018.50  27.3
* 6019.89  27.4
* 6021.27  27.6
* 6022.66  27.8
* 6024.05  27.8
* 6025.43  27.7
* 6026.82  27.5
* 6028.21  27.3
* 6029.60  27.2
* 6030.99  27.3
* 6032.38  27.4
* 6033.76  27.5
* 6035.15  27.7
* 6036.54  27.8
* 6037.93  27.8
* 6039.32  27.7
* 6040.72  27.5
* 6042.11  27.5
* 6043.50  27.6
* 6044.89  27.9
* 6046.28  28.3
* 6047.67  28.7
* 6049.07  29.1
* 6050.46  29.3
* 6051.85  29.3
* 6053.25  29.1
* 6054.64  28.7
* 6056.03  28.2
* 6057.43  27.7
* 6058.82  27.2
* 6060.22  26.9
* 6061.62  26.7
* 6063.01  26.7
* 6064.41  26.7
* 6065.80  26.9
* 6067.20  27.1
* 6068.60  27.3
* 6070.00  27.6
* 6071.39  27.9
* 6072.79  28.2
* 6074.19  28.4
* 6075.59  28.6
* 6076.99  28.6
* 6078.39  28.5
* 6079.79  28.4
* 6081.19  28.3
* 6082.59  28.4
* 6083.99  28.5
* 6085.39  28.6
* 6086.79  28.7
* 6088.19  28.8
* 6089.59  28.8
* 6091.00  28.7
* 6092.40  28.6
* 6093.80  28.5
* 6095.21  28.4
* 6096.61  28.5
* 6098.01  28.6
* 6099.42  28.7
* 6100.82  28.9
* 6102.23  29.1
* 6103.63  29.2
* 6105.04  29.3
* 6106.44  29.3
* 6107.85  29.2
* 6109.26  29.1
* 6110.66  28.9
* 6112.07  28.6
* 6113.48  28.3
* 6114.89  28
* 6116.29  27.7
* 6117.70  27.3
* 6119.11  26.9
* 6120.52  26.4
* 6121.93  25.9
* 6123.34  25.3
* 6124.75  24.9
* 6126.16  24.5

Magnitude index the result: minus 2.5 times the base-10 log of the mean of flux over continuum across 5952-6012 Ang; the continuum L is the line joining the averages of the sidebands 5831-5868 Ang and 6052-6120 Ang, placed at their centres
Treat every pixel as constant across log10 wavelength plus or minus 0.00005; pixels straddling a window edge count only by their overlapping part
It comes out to 0.047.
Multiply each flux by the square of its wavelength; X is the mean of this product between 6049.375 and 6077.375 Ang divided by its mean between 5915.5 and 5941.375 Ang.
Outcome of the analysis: 1.09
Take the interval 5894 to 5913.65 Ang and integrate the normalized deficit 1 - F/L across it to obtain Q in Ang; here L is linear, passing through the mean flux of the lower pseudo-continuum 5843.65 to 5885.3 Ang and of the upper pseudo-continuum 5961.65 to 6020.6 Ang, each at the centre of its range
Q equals 1.6 Ang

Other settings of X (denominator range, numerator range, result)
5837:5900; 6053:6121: 1.13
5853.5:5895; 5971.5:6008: 1.04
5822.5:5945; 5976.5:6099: 1.08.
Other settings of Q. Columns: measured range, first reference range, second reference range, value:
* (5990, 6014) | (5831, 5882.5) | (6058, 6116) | 0.3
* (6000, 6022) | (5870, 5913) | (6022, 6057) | -0.3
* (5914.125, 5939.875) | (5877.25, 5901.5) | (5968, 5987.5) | -1.9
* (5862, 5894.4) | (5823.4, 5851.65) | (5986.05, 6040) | 1.9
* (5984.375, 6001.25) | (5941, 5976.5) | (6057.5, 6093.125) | 0.2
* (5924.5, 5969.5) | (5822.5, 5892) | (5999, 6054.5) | 1.1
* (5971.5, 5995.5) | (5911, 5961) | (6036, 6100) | 1.4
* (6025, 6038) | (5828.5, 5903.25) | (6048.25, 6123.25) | 0.2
